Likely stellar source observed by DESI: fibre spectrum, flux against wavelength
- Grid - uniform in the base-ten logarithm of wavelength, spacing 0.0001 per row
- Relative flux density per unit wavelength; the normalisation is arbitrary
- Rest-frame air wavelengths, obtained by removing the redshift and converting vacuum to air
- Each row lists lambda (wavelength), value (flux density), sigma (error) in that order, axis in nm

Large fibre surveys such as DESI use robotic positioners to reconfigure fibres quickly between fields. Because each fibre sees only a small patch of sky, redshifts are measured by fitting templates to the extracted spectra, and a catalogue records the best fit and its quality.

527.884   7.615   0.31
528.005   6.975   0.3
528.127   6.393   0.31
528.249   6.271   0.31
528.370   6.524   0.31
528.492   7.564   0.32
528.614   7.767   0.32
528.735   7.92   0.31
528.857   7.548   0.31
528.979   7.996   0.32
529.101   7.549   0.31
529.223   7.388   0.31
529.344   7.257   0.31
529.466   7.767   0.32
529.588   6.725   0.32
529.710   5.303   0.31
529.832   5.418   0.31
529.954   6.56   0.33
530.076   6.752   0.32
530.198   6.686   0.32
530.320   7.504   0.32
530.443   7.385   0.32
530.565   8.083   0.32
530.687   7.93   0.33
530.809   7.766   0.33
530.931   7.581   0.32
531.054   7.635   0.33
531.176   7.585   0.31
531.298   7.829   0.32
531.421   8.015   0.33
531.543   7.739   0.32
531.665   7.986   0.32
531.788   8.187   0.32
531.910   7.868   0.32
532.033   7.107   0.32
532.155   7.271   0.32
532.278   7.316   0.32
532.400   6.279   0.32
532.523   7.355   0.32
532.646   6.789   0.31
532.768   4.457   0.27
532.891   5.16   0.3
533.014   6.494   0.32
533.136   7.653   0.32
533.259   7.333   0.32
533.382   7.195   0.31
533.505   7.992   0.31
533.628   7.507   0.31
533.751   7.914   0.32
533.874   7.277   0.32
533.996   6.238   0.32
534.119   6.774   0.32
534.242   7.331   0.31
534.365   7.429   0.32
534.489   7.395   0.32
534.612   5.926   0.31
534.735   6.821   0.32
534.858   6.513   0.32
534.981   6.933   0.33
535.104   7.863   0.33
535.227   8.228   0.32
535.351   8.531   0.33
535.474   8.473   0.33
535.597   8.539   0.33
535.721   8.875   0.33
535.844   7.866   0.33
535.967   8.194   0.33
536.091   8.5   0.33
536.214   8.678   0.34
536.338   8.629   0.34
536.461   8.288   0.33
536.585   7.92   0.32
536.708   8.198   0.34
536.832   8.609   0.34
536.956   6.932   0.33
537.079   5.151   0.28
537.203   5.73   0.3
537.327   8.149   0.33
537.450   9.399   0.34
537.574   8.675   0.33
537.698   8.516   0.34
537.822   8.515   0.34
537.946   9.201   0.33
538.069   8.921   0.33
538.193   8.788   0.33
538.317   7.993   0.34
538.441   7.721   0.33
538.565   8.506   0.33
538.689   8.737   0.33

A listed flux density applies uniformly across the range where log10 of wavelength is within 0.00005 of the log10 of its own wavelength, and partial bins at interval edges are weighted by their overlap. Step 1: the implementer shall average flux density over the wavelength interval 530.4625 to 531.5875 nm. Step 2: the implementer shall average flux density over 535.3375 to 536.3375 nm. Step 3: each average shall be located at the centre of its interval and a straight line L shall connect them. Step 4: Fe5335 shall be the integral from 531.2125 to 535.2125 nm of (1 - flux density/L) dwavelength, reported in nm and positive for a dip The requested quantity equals 0.469 nm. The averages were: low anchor 7.78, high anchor 8.46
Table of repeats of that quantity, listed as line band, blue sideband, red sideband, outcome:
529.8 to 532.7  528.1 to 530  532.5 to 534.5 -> -0.17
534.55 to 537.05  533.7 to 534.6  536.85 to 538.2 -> -0.11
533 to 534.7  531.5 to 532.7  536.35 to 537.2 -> 0.05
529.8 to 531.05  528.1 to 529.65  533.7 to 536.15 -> 0.02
